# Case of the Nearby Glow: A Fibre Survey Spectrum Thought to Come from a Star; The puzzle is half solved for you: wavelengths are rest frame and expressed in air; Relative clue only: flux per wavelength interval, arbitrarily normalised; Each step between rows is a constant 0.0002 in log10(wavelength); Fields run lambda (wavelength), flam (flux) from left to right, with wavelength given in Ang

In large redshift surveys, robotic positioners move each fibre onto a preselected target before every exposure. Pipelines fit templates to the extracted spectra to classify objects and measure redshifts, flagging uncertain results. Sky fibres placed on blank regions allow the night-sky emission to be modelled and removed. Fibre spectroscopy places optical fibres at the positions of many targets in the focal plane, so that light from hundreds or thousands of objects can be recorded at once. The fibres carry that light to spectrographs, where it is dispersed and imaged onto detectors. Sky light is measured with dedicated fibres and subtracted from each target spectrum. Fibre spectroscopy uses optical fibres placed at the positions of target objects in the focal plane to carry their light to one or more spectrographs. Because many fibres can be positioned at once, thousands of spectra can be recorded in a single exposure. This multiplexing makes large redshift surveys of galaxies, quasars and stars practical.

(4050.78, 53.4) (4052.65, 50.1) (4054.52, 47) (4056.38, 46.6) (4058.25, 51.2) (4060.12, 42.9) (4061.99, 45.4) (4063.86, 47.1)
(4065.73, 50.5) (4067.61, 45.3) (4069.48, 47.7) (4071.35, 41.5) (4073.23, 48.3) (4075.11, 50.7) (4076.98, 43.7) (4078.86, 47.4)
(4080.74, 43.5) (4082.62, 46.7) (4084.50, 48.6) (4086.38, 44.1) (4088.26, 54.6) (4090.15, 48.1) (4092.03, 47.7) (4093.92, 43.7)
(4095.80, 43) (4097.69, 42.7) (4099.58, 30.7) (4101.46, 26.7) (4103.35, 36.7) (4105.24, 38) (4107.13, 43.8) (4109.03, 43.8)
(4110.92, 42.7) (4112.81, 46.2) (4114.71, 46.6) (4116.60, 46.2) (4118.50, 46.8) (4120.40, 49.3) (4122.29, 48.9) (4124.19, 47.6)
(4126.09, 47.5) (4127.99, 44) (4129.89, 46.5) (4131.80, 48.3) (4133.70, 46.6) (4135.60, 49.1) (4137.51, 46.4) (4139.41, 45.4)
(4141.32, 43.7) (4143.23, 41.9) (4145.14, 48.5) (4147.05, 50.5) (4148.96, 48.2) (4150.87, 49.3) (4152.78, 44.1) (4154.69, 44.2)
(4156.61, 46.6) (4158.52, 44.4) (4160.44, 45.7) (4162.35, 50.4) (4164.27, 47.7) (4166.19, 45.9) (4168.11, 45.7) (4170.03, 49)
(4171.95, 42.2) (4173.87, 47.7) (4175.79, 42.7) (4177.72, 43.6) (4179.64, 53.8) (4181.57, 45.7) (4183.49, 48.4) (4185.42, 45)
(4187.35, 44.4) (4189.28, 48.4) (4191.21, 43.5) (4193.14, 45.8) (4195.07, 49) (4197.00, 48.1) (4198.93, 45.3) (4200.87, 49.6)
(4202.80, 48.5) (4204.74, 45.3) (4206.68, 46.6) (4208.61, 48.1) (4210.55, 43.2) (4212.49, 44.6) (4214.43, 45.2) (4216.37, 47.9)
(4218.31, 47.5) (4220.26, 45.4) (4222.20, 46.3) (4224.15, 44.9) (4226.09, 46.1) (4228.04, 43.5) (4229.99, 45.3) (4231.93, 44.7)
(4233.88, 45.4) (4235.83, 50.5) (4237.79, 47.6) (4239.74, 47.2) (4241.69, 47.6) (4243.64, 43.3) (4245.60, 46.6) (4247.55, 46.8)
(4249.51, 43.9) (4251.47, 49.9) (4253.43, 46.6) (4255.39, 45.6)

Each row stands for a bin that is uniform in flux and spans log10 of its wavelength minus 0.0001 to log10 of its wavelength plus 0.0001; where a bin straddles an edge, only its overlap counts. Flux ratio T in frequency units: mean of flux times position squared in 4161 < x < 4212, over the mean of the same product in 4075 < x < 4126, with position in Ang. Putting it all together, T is 1.1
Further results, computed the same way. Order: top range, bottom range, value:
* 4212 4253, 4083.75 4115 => 1.15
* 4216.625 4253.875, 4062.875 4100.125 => 1.09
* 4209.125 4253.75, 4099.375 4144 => 1.10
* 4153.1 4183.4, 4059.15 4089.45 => 1.04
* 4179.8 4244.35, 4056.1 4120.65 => 1.10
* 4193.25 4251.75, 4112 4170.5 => 1.03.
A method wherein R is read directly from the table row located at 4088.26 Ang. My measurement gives 54.6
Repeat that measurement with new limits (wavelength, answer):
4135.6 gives 49.1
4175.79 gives 42.7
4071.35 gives 41.5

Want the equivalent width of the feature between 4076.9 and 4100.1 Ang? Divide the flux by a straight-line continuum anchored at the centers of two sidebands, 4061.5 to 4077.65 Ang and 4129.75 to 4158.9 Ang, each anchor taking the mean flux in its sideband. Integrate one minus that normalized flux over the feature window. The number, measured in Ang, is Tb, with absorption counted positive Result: 0.72 Ang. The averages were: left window 46.8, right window 46.5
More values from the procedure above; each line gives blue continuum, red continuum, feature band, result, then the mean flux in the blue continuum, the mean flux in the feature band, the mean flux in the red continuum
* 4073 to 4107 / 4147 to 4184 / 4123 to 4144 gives -0.4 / 43.5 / 46.1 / 46.7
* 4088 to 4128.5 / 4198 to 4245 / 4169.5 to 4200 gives -0.7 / 43.7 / 46.4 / 46.2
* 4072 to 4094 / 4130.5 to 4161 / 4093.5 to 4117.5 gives 3.2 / 47.3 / 40.8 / 46.4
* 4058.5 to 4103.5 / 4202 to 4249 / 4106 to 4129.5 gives -0.5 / 44.7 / 46.1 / 46.1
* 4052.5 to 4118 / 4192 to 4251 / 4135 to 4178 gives -0.6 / 44.8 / 46.2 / 46.3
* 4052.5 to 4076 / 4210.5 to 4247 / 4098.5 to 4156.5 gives 2.6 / 47.1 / 44.6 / 46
